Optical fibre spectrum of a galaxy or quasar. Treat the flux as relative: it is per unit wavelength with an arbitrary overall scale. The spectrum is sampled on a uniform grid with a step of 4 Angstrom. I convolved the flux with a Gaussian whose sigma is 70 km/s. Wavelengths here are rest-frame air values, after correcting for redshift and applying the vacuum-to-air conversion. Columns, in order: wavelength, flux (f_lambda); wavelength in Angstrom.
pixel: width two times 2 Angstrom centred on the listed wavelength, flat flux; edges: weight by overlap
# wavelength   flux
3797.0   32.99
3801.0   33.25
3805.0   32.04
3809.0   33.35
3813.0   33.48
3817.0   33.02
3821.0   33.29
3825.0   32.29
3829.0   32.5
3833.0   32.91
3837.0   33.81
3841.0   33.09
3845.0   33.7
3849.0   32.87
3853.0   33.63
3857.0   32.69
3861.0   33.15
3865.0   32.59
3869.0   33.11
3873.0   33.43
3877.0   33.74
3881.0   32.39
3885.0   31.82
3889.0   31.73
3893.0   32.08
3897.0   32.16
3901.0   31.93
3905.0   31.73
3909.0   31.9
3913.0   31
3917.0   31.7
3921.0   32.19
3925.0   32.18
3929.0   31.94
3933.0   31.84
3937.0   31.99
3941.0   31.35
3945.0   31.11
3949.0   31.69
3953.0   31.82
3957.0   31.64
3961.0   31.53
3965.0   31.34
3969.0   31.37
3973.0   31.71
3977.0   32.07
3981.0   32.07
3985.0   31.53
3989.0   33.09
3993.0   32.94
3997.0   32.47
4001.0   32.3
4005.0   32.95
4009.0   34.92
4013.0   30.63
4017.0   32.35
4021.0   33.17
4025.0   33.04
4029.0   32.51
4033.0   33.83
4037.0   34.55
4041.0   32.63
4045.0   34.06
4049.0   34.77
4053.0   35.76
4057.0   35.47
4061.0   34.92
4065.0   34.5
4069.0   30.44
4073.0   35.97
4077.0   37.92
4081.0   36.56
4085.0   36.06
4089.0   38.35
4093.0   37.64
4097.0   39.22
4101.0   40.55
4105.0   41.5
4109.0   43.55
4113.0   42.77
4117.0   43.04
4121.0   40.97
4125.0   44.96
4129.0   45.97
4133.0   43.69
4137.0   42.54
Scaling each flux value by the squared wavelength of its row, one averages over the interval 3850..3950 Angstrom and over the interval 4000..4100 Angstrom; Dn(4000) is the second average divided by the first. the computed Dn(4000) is 1.2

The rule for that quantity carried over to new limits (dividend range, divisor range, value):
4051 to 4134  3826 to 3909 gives 1.34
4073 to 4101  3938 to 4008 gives 1.25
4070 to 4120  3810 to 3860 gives 1.35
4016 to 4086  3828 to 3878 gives 1.15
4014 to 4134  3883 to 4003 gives 1.25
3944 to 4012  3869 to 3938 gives 1.04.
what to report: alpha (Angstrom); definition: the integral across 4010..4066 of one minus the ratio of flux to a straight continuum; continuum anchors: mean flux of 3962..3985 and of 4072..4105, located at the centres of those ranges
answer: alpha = 2.4 Angstrom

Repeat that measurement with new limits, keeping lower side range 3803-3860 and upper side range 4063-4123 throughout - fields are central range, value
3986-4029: 4.7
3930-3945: 1.5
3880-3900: 1.3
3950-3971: 2.5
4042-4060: 1.4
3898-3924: 2.2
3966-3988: 2.6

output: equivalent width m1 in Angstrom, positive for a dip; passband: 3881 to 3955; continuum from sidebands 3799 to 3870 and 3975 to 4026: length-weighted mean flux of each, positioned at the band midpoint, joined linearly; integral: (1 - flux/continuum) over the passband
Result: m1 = 2.3 Angstrom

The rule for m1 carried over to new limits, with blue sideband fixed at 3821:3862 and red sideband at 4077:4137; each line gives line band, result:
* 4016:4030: 2.1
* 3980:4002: 3.0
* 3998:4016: 2.5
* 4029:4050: 2.8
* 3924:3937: 1.4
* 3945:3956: 1.4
